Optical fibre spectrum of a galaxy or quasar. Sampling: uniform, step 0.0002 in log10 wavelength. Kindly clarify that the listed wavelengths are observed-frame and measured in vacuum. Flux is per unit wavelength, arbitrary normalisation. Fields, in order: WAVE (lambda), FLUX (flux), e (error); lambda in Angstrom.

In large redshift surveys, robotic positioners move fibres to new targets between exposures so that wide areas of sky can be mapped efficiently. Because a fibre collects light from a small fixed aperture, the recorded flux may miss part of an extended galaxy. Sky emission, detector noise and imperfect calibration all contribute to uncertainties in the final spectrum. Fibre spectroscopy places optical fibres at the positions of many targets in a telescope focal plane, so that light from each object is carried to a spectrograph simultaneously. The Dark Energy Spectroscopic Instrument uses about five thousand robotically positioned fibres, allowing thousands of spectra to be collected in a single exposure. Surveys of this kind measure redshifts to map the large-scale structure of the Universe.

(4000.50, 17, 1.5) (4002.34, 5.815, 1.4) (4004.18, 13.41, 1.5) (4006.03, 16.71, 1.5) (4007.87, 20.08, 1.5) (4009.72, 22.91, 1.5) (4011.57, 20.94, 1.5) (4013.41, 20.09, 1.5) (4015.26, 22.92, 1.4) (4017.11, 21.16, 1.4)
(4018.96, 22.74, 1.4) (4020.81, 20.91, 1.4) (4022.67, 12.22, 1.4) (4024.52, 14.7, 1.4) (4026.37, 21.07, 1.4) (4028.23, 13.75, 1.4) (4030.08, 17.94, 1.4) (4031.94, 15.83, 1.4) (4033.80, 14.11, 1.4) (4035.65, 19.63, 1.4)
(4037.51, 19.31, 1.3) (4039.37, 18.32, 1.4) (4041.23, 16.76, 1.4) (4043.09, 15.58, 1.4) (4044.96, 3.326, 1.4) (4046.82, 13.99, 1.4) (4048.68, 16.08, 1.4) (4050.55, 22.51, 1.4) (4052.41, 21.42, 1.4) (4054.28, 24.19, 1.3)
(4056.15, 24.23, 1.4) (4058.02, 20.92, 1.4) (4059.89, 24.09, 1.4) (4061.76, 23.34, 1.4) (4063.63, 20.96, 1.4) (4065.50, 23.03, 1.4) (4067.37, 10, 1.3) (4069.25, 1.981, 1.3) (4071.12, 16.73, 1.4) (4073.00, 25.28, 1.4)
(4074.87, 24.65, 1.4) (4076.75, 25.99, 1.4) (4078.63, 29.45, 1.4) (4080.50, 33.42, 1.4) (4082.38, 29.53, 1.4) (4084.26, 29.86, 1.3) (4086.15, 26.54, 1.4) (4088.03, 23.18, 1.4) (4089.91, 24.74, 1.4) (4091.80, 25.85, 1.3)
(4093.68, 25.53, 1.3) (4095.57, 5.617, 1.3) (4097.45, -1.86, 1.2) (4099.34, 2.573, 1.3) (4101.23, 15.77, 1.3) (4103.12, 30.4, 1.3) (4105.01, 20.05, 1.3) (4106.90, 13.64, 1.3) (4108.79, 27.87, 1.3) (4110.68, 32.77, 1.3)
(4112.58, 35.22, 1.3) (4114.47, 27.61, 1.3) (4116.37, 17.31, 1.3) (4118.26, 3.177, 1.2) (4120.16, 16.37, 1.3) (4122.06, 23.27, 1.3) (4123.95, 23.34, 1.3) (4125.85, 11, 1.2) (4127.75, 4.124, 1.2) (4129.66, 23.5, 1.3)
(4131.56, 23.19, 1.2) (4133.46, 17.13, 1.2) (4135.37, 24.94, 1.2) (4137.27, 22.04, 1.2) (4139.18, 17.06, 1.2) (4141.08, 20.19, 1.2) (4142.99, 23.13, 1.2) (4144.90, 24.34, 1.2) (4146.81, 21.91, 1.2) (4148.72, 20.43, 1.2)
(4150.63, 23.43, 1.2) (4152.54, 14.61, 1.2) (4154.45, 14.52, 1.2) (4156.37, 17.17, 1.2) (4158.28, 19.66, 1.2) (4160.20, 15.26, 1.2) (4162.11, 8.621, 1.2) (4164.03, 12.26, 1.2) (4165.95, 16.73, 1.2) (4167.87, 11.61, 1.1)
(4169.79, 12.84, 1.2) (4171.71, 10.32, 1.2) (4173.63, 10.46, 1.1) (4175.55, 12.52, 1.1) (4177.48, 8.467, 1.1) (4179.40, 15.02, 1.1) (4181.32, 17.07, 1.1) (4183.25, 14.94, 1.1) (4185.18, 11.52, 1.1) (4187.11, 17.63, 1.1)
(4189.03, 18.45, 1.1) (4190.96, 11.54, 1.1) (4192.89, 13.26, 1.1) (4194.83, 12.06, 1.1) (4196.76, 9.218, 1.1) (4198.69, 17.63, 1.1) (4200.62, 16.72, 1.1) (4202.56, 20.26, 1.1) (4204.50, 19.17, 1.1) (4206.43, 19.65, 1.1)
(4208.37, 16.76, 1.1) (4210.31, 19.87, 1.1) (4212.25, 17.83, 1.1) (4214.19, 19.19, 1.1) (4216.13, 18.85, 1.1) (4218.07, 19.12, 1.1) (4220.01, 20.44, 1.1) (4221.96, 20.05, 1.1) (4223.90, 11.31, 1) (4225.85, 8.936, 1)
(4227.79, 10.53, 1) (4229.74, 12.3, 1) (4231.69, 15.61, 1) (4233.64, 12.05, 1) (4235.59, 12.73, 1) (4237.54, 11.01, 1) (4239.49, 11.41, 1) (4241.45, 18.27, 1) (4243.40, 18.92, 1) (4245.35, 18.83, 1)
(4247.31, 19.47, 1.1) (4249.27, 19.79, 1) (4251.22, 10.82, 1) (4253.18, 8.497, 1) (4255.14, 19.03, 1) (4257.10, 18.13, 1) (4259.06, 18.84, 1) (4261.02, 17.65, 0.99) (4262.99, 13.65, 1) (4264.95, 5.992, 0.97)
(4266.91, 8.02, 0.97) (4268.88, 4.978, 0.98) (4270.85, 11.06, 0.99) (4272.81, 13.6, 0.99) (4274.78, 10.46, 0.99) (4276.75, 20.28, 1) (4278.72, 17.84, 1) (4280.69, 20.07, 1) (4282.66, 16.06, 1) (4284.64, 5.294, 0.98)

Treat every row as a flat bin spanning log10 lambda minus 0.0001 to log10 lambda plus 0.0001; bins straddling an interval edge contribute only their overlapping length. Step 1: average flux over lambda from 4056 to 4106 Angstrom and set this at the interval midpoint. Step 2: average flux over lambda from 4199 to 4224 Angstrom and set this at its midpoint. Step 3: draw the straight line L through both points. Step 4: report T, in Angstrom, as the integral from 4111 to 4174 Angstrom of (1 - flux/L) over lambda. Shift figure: 5.73 Angstrom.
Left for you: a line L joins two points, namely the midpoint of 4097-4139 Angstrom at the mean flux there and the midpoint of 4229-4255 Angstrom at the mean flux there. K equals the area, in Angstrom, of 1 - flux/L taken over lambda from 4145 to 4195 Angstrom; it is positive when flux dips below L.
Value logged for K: 6.8 Angstrom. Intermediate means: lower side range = 19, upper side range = 14.8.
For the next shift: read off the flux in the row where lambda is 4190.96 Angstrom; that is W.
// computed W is 11.54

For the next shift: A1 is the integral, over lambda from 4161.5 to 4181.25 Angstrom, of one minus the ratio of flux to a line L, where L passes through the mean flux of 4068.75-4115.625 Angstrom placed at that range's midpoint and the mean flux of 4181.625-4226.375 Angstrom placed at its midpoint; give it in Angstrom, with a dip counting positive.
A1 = 6.44 Angstrom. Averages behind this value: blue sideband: 22.3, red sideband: 16.4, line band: 12.2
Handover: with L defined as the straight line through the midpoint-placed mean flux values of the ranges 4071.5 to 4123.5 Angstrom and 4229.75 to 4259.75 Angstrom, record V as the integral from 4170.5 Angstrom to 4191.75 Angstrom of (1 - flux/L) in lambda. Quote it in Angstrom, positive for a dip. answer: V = 5.5 Angstrom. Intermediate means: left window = 21.9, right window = 15.4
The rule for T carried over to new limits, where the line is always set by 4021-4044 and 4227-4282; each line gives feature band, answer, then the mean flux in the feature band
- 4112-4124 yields -3.4 Angstrom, 20.3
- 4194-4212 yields -2.5 Angstrom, 16.9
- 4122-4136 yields -2.4 Angstrom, 18.4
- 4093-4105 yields 2.0 Angstrom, 13.3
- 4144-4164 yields -3.0 Angstrom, 17.7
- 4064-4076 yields -0.7 Angstrom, 17.3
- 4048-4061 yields -4.4 Angstrom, 22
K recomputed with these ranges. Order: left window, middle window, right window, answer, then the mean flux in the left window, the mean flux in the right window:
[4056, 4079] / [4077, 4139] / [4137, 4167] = -4.69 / 20.5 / 18.1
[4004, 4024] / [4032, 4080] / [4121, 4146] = 1.33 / 19.6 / 19.8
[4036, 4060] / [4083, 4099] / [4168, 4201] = -2.45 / 18.4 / 13.4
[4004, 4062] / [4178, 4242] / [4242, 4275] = -1.32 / 18.6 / 14.1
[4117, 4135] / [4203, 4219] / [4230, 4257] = -3.47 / 16.4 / 15.1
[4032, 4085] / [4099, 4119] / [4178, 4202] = -3.63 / 20.2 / 14.6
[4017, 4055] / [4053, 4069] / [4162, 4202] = -3.70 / 17.3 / 13.5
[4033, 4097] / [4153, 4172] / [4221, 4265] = 3.59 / 20.4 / 14.7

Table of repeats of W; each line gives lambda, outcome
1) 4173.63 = 10.46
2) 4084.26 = 29.86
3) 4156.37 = 17.17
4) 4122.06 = 23.27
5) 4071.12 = 16.73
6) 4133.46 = 17.13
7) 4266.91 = 8.02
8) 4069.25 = 1.981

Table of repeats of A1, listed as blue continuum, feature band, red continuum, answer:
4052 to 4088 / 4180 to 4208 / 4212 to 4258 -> 2.7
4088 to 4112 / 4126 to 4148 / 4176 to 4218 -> -2.4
